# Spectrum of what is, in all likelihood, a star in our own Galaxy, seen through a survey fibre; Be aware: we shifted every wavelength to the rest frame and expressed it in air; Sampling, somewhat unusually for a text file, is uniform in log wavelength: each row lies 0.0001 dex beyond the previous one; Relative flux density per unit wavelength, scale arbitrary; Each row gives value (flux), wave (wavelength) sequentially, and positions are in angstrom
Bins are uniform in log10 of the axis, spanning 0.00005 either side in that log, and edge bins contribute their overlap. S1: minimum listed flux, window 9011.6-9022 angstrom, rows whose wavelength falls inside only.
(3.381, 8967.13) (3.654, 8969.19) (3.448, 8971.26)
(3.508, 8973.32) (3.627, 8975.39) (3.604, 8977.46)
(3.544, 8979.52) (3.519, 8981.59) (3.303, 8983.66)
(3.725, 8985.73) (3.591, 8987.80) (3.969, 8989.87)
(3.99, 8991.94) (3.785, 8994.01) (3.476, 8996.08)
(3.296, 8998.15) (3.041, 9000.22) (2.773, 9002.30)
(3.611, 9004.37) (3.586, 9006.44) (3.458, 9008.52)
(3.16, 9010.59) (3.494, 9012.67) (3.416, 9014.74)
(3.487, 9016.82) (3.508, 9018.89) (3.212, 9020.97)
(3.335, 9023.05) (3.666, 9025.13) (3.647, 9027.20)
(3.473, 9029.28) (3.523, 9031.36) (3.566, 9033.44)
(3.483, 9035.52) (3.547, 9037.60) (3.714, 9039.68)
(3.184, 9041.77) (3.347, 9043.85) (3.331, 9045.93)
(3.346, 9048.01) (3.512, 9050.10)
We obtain 3.212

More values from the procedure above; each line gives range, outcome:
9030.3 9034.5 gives 3.523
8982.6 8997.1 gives 3.303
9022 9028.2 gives 3.335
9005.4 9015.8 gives 3.16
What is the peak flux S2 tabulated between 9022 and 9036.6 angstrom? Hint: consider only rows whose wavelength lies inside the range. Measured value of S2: 3.666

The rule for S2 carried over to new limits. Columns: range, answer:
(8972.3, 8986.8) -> 3.725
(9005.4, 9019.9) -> 3.586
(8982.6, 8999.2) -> 3.99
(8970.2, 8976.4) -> 3.627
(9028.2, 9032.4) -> 3.523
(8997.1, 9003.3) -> 3.296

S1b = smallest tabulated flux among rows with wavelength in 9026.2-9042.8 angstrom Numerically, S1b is 3.184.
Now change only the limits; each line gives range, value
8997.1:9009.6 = 2.773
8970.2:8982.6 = 3.448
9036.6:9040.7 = 3.547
